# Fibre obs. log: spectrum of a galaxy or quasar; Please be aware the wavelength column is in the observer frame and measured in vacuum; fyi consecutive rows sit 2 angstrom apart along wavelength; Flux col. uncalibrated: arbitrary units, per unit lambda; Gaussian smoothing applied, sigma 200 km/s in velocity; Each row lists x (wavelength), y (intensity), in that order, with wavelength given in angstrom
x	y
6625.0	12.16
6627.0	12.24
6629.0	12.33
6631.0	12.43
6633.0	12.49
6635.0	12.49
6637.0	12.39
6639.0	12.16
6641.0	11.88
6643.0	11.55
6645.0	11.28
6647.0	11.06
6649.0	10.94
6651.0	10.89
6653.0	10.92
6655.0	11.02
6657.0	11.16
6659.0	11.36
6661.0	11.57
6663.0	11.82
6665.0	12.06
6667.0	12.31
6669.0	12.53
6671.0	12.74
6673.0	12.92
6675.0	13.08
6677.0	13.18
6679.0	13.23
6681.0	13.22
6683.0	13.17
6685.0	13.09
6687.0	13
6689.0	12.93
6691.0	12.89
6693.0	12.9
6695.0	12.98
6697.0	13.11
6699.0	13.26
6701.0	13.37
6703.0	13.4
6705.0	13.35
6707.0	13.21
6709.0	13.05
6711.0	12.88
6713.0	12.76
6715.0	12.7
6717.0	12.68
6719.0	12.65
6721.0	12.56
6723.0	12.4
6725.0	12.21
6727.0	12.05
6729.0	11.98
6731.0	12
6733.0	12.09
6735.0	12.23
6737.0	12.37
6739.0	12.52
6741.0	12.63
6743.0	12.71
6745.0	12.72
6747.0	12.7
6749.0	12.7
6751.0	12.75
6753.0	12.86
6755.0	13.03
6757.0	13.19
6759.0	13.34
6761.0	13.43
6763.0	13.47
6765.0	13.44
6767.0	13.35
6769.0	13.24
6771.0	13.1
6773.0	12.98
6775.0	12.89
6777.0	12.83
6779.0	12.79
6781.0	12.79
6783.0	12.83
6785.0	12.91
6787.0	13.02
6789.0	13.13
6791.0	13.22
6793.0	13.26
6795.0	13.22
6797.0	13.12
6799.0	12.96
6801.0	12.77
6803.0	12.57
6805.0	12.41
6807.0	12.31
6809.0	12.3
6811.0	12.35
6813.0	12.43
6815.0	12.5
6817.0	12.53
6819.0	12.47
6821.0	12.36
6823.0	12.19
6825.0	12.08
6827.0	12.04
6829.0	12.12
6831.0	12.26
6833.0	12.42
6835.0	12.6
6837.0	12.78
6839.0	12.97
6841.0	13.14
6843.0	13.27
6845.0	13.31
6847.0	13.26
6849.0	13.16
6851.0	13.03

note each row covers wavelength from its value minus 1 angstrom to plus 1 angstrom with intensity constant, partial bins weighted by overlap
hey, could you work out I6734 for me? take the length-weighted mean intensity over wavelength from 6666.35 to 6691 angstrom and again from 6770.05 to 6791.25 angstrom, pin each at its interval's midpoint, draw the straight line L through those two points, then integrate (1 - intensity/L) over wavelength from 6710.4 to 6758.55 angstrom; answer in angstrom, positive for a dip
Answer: 1.4 angstrom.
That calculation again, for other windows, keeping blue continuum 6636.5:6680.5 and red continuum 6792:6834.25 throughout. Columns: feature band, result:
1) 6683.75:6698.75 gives -1.19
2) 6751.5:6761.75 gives -0.71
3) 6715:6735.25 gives -0.22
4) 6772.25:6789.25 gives -0.70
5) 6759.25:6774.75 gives -1.18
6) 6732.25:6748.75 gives -0.38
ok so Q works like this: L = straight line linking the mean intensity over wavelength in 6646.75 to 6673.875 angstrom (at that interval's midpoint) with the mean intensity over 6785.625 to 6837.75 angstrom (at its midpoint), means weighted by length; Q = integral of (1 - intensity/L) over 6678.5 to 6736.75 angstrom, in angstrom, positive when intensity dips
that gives -4.1 angstrom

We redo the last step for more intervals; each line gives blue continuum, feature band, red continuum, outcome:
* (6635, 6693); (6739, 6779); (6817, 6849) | -1.8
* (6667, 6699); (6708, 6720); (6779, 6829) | 0.1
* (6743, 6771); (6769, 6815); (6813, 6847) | 0.0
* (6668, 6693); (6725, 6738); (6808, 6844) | 0.7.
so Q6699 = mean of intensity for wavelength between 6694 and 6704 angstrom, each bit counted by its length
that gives 13.2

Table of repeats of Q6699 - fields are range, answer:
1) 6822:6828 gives 12.1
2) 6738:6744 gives 12.6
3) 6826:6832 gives 12.1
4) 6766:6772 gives 13.2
